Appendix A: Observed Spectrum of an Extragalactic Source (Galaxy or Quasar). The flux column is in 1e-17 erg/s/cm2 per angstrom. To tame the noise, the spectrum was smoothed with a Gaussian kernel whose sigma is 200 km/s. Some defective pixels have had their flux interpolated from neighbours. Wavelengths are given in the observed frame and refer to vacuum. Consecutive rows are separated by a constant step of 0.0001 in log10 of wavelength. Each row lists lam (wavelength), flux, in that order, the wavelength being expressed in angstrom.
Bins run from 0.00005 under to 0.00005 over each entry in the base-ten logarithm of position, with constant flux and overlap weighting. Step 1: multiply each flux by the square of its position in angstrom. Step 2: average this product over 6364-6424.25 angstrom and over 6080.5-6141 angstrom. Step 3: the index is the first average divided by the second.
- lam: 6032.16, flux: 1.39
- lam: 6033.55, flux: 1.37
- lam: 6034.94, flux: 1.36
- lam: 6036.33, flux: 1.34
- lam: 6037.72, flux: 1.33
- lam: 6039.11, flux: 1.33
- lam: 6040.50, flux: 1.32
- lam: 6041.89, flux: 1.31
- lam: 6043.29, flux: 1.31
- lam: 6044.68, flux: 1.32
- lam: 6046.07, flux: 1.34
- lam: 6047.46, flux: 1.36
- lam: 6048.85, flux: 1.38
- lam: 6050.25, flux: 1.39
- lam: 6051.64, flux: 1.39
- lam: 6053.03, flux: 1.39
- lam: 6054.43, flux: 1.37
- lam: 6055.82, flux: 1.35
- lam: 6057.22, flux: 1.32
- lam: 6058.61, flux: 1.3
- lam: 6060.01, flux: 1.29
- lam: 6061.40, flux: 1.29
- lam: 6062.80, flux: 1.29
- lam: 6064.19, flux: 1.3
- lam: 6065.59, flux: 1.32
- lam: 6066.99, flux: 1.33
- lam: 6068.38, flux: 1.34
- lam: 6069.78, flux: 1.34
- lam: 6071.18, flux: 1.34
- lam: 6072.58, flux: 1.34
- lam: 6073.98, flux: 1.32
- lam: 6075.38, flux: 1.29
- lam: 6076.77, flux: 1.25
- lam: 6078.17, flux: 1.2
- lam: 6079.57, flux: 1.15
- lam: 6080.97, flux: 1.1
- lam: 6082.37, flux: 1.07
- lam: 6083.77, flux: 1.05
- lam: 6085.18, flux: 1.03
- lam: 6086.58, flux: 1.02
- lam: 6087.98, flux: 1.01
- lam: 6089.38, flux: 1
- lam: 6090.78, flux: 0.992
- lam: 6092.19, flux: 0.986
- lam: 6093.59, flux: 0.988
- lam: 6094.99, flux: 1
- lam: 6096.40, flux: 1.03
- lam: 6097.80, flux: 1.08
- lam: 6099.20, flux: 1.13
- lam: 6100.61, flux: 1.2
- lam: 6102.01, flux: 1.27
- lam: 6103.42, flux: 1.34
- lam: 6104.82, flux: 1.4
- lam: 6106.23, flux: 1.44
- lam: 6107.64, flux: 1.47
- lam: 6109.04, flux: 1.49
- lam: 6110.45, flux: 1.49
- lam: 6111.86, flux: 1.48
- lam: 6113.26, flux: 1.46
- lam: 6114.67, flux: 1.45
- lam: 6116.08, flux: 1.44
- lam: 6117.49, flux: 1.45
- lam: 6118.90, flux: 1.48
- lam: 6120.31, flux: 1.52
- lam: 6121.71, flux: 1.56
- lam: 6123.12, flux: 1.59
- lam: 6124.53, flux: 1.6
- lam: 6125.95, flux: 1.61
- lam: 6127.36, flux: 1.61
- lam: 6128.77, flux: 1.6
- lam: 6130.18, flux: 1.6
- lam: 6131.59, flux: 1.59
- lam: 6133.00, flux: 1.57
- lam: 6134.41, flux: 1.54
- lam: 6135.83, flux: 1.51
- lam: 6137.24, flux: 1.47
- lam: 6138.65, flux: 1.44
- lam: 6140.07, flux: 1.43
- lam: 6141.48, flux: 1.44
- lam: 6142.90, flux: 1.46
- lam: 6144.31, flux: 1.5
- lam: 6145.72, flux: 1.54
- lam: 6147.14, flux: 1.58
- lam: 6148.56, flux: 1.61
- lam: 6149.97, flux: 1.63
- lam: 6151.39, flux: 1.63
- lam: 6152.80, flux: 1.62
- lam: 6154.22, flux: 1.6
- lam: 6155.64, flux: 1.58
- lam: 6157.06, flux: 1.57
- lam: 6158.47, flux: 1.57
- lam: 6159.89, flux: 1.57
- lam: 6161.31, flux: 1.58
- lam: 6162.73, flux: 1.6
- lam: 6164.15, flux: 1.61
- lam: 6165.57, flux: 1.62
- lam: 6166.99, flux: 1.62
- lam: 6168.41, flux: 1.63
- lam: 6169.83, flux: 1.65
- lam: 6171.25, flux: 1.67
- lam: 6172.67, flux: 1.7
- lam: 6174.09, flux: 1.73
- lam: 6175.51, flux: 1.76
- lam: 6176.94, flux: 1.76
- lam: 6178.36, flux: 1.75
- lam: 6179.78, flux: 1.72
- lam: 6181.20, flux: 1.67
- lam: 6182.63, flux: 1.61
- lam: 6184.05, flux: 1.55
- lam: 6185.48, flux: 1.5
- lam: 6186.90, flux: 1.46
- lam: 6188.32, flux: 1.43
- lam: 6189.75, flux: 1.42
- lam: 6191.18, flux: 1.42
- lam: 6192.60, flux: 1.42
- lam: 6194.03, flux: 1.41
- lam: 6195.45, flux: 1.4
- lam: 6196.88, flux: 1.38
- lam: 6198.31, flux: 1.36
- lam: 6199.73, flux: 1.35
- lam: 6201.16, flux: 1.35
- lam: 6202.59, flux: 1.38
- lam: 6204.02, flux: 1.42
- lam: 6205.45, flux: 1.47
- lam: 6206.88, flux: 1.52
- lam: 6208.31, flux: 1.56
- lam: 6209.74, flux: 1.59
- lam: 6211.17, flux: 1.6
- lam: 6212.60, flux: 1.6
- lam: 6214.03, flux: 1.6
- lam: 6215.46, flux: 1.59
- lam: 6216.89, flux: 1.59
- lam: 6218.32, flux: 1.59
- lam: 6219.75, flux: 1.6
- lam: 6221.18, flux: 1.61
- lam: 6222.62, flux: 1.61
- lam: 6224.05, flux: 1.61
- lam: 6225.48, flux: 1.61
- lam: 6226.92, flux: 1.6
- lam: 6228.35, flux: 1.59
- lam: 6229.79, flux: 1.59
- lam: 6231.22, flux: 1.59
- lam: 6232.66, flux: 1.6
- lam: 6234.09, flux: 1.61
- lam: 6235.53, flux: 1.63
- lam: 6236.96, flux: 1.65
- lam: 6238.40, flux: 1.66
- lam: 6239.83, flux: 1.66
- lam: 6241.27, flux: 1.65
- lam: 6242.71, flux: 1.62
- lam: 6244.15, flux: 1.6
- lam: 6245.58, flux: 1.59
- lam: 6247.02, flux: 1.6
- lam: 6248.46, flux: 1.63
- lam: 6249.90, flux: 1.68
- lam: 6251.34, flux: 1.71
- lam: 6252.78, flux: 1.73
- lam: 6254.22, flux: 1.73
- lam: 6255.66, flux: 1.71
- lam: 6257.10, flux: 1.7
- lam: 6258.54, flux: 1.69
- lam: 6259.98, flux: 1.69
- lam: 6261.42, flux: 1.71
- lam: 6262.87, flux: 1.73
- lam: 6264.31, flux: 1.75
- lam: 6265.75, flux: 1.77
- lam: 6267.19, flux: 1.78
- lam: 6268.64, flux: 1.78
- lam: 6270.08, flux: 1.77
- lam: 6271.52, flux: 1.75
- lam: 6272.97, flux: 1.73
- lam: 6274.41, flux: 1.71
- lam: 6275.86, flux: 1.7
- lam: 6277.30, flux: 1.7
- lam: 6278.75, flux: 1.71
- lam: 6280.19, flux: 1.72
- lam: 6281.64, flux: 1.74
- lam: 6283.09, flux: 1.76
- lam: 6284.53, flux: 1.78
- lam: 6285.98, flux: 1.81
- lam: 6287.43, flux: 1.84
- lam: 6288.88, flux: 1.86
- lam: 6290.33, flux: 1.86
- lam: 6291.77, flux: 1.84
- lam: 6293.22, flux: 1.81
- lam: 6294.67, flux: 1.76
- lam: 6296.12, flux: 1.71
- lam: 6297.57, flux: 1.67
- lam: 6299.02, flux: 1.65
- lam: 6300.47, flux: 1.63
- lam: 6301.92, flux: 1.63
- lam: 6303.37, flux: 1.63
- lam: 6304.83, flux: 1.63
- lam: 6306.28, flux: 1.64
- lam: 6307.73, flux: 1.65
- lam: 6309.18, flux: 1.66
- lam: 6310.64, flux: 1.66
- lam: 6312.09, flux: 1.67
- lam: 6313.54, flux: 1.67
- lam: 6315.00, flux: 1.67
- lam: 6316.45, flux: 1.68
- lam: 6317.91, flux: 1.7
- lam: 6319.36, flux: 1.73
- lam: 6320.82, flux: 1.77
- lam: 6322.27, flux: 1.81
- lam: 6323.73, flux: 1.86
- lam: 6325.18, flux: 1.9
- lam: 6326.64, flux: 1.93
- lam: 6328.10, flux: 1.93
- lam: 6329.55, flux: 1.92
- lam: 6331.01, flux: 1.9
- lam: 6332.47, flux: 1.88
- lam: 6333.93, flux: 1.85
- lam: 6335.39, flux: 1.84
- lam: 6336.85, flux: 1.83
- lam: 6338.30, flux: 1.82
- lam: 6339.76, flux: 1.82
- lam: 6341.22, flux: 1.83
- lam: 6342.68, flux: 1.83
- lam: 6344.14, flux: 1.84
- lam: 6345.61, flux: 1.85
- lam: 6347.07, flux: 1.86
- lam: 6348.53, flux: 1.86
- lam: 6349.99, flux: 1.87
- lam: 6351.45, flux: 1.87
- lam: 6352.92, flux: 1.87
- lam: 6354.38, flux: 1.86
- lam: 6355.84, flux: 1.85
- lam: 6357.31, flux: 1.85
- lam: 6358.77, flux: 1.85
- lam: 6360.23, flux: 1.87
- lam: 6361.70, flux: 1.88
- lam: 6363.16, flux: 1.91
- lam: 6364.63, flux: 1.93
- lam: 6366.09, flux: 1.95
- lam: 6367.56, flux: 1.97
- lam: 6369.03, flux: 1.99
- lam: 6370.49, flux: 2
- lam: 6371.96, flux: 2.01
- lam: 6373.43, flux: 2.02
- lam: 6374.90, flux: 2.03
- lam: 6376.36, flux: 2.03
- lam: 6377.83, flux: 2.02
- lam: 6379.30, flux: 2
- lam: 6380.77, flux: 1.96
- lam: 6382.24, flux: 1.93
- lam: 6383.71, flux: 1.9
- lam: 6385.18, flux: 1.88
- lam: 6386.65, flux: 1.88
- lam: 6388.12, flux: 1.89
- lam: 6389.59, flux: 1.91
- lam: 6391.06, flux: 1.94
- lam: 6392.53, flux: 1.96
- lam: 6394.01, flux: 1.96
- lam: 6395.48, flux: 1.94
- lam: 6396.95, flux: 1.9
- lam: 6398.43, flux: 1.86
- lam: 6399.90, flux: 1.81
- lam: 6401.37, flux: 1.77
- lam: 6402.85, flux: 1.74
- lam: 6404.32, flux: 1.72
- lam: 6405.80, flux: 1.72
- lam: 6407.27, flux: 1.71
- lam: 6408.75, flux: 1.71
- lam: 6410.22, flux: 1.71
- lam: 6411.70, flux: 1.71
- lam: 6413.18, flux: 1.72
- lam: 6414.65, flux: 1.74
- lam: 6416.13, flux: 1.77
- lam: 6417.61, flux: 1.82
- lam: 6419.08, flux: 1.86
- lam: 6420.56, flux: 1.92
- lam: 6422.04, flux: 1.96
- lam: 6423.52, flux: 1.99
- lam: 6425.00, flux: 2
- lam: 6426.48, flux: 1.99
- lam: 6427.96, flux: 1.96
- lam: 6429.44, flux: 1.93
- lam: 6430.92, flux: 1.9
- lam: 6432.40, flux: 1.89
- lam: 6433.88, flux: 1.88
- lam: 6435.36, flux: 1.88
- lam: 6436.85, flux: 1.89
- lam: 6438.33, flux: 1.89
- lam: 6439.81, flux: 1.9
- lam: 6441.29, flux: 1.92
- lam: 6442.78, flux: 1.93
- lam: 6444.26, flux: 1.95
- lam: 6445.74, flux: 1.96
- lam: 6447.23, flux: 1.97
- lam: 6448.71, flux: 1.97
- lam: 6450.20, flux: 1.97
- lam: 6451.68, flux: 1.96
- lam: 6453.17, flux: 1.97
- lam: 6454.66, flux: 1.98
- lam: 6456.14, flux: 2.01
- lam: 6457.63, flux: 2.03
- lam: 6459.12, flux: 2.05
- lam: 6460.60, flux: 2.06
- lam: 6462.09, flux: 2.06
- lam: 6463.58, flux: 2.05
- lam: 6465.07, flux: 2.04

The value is 1.54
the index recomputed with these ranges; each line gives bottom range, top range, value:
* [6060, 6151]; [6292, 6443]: 1.48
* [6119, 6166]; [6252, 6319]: 1.15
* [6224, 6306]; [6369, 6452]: 1.17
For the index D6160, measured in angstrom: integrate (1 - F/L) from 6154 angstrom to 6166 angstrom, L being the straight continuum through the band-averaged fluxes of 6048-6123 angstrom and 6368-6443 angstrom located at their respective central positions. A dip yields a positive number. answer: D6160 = -1.4 angstrom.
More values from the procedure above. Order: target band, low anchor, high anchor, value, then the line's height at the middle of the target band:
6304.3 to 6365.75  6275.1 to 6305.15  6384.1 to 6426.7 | -1.2 angstrom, 1.78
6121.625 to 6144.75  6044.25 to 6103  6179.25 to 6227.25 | -3.1 angstrom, 1.36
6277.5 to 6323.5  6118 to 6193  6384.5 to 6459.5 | 0.6 angstrom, 1.75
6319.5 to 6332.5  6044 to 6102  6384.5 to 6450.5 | -1.3 angstrom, 1.7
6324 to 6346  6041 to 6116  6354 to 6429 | -1.1 angstrom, 1.78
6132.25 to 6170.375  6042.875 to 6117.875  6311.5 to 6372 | -3.6 angstrom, 1.43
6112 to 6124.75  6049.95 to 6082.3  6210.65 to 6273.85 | -0.9 angstrom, 1.41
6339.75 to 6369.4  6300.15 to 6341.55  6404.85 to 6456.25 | -1.2 angstrom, 1.8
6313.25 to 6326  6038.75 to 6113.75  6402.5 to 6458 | -0.5 angstrom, 1.69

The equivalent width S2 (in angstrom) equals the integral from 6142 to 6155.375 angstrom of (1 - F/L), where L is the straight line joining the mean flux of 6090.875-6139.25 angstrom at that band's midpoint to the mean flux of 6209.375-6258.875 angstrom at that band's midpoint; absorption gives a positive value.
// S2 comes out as -0.96 angstrom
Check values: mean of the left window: 1.4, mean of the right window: 1.63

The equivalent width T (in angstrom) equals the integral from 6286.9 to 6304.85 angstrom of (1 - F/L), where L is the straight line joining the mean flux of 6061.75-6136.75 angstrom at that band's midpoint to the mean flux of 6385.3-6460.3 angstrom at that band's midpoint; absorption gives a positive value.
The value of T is -0.7 angstrom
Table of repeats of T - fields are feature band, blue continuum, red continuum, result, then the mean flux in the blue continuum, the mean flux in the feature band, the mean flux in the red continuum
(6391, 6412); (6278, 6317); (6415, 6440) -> 0.7 angstrom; 1.72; 1.81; 1.91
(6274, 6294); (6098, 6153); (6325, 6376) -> 0.0 angstrom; 1.49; 1.78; 1.89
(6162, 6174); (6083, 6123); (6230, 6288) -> -1.6 angstrom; 1.26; 1.64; 1.7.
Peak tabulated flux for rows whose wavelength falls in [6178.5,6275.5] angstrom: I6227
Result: 1.78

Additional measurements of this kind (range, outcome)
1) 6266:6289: 1.86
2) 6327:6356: 1.93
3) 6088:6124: 1.59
